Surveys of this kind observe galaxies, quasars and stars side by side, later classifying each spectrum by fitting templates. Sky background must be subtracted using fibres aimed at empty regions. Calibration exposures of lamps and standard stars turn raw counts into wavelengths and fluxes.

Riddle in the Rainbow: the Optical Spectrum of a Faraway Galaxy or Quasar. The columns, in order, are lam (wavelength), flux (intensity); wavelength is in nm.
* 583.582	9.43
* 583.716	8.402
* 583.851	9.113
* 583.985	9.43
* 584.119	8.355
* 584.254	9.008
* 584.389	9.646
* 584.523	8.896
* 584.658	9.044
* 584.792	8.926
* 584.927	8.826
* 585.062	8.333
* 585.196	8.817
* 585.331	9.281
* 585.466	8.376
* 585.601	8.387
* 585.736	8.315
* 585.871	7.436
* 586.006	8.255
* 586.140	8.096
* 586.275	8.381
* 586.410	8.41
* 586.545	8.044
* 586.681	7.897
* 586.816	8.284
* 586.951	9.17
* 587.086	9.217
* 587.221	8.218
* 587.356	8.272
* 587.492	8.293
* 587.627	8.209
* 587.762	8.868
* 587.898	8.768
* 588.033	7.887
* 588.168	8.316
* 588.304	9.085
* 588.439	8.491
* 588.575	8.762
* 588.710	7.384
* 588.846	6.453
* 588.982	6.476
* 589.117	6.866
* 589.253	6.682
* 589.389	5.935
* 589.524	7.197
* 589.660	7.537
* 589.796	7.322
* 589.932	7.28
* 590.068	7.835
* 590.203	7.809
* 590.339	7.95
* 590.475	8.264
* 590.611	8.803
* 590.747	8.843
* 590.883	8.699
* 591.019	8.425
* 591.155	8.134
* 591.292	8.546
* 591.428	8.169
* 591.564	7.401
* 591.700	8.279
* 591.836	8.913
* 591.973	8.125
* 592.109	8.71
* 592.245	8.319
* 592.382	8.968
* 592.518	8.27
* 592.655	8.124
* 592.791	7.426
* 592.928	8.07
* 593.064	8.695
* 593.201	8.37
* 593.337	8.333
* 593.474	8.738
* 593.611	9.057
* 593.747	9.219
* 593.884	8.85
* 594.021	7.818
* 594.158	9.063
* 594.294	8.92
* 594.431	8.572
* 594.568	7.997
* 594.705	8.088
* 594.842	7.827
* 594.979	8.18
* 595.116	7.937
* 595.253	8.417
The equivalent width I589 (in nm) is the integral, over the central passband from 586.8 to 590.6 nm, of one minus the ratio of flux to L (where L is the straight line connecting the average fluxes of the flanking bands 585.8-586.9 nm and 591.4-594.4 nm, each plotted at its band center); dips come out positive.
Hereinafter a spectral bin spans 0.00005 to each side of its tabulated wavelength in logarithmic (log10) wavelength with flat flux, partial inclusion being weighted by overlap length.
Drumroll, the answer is 0.157 nm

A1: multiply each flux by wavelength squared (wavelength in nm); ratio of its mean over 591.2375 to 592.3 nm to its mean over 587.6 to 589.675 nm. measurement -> 1.09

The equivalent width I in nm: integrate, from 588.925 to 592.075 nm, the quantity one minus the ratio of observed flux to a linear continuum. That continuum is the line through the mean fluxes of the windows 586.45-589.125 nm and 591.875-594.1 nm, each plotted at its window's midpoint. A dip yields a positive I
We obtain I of 0.19 nm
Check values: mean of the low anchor 8.18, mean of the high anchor 8.45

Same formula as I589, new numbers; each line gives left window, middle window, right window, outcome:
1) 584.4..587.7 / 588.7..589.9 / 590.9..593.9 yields 0.226 nm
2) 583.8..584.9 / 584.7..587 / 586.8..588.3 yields 0.100 nm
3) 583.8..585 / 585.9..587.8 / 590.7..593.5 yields 0.094 nm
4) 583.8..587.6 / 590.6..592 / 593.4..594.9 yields 0.030 nm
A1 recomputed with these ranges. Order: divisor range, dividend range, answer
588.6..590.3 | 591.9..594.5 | 1.21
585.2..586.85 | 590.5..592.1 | 1.03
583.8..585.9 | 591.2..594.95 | 0.98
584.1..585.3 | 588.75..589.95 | 0.78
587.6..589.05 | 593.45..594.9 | 1.08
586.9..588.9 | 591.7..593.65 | 1.02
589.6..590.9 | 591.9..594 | 1.07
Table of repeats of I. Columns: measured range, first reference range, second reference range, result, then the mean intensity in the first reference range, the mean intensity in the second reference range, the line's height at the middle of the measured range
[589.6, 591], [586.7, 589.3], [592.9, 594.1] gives 0.04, 8.1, 8.59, 8.3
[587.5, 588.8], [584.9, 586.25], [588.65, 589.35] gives -0.23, 8.4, 6.72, 7.14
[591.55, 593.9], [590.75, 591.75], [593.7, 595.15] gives -0.03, 8.27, 8.4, 8.33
